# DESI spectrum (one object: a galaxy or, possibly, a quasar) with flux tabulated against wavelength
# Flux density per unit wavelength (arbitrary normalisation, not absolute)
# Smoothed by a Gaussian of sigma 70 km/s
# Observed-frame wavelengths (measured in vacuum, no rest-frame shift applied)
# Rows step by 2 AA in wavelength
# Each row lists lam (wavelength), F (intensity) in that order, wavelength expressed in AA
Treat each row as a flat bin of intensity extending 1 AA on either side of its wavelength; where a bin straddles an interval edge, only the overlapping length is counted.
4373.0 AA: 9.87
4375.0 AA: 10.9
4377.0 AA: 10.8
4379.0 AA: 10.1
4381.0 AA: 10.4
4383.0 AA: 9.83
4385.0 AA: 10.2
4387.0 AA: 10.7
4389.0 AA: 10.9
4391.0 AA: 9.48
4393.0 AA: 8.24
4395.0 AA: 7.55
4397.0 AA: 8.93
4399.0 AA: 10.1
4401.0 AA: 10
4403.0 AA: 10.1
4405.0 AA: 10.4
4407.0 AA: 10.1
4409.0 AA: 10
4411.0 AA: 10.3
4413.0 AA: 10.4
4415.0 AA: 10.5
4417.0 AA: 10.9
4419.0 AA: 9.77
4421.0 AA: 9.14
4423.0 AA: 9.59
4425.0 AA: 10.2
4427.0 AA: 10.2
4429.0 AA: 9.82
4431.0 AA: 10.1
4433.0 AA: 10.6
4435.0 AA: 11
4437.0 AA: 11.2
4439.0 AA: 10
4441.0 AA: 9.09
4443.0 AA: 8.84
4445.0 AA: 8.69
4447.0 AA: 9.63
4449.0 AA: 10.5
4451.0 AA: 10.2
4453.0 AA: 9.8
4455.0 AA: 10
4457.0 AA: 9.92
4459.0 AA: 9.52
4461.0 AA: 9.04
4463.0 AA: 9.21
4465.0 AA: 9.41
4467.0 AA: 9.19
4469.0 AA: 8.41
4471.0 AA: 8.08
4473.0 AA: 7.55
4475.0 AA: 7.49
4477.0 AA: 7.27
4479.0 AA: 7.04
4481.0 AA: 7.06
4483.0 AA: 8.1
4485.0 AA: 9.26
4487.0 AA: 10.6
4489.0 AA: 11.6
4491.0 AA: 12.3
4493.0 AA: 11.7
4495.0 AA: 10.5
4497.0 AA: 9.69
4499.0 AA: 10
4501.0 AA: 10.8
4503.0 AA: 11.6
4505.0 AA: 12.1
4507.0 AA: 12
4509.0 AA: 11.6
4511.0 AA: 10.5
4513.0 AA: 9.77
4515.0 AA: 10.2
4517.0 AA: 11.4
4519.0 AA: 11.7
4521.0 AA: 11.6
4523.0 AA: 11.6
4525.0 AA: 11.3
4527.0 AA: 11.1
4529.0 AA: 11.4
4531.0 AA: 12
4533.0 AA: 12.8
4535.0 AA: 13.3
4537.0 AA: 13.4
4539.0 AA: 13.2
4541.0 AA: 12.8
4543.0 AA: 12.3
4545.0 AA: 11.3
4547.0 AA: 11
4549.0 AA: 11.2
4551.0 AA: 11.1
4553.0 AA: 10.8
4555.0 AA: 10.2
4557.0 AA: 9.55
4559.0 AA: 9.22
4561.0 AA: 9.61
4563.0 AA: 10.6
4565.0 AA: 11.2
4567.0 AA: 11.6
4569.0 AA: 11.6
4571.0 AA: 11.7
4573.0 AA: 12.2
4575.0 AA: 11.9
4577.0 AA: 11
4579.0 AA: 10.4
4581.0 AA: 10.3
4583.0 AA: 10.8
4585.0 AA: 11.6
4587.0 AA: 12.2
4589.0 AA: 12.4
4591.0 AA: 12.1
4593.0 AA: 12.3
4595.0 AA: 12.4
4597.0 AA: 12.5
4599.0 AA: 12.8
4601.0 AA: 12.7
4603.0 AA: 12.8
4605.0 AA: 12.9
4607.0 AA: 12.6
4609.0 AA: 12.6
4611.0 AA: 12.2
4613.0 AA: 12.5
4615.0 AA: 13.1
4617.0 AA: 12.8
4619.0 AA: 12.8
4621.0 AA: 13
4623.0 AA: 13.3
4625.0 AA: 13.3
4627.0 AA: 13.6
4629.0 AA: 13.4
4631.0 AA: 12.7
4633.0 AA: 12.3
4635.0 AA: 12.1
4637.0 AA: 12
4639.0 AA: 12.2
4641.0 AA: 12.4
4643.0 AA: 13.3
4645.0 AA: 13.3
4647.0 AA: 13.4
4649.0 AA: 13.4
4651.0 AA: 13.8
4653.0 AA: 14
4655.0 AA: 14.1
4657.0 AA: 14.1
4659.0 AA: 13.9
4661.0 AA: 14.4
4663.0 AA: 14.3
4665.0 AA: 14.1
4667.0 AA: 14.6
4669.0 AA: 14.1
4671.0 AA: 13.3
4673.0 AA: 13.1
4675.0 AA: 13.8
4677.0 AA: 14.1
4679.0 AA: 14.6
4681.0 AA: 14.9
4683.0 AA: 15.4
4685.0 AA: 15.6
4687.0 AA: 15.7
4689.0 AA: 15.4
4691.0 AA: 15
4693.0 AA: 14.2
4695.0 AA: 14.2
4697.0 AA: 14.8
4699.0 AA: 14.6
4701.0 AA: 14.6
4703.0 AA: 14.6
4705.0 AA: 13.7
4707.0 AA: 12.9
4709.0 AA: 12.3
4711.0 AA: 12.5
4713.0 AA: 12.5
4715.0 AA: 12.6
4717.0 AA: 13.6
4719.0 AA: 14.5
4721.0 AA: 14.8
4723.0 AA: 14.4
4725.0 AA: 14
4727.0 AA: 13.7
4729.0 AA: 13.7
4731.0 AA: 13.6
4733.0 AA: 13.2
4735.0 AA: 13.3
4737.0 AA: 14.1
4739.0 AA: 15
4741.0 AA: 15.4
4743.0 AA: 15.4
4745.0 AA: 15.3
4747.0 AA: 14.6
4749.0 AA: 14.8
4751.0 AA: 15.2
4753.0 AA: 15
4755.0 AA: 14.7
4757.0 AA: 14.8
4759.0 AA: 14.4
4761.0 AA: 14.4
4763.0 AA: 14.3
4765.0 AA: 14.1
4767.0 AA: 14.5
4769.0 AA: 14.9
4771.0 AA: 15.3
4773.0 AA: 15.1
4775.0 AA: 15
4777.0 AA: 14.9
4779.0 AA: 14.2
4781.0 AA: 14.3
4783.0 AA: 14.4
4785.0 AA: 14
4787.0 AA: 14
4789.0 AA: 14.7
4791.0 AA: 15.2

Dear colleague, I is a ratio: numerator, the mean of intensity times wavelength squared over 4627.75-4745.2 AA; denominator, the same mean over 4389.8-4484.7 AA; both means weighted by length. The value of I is 1.65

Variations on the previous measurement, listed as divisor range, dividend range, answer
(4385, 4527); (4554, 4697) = 1.39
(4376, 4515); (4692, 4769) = 1.63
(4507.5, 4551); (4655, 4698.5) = 1.32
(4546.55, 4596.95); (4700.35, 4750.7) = 1.33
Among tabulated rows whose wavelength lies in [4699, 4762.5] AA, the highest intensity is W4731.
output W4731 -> 15.4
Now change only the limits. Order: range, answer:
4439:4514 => 12.3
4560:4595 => 12.4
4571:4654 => 14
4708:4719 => 14.5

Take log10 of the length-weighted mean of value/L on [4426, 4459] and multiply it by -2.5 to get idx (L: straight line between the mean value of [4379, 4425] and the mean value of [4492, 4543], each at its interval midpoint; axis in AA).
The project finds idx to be 0.05 mag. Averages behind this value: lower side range 9.9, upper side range 11.5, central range 9.96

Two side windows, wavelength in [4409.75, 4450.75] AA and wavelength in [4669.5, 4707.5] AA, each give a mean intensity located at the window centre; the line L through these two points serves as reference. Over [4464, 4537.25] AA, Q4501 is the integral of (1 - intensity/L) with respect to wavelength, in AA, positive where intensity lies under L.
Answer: 5.8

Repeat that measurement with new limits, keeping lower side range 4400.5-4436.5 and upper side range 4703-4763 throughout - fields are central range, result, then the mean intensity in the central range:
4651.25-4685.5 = -2.4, 14.2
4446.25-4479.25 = 5.3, 8.99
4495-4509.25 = 0.2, 11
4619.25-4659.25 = -0.7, 13.2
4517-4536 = -0.5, 11.8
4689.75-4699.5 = -0.7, 14.6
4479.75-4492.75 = 1.4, 9.88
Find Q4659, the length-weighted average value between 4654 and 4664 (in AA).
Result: 14.2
